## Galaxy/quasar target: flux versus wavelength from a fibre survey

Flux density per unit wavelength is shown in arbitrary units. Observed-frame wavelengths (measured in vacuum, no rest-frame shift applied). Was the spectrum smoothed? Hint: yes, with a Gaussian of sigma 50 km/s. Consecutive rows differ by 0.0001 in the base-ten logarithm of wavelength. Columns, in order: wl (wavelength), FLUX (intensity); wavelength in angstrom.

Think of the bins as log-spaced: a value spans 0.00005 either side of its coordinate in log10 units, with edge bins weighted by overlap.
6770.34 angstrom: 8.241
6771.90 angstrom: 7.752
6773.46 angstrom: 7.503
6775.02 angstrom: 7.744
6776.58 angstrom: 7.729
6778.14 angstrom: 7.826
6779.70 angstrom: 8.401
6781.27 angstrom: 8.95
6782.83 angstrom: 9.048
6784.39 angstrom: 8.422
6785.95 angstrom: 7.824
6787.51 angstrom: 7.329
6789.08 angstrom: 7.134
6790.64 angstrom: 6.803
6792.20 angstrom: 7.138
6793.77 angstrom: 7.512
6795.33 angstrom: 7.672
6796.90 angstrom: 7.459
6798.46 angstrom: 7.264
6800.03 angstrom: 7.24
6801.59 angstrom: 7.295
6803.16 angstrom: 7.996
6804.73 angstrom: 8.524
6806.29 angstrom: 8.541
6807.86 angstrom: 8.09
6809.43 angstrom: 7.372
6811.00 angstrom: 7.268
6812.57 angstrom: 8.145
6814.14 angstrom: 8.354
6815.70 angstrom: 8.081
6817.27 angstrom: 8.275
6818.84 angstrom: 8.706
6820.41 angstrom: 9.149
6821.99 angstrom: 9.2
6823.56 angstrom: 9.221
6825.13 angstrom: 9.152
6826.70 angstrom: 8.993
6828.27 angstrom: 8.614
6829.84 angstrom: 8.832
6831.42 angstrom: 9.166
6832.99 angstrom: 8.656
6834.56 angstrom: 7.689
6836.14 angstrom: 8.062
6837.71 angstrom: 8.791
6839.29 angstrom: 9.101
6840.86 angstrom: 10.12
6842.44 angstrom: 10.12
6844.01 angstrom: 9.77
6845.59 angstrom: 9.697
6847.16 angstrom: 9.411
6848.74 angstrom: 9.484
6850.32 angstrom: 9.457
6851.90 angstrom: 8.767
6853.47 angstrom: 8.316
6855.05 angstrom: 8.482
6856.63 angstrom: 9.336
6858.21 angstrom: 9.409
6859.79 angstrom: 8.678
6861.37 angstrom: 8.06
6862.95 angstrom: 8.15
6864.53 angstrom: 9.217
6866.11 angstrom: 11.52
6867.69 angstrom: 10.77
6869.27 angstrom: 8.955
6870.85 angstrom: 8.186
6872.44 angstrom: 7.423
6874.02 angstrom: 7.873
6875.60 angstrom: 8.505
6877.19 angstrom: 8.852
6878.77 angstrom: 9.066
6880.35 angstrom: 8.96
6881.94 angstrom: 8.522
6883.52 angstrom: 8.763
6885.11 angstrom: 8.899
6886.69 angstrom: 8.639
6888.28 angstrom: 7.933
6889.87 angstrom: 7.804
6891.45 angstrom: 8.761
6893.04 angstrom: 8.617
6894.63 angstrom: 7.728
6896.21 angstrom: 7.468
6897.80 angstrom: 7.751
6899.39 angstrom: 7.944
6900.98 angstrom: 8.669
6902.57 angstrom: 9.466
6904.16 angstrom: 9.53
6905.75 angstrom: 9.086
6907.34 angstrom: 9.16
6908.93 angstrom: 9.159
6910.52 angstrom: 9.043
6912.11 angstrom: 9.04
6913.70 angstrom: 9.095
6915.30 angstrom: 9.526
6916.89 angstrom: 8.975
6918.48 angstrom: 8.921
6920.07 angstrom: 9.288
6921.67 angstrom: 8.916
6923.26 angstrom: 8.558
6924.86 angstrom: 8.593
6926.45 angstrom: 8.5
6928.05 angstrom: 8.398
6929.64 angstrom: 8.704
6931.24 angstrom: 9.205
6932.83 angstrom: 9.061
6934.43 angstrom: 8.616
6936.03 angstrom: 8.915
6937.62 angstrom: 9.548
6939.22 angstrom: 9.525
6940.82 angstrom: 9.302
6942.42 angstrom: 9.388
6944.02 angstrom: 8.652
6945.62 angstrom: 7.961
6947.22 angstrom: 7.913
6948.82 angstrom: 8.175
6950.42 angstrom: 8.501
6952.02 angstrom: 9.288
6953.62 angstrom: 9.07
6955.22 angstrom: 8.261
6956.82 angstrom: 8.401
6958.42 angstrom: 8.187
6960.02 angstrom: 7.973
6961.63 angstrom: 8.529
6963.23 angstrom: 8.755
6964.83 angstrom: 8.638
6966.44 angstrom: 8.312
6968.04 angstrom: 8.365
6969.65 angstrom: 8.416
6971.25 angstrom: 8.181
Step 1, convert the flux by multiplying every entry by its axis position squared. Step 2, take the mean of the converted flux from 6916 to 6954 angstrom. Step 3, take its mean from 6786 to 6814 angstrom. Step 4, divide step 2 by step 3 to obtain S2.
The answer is 1.21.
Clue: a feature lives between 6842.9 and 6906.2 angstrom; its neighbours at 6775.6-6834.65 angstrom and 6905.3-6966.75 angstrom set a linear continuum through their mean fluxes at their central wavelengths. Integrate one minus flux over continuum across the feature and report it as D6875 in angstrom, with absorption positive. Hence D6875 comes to -2.4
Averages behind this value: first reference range 8.14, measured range 8.8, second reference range 8.8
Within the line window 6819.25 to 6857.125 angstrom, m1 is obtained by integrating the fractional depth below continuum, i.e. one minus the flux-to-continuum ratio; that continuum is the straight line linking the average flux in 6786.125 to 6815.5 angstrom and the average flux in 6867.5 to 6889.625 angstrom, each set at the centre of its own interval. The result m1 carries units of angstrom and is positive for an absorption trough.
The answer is -4.5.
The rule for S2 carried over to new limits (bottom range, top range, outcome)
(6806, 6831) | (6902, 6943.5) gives 1.10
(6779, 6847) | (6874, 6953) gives 1.08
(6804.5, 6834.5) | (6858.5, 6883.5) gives 1.05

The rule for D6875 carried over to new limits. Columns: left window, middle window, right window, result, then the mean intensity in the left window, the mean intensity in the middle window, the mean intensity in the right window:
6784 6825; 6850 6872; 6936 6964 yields -2.22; 7.94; 9.06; 8.68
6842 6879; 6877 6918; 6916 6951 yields 0.99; 9.05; 8.71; 8.8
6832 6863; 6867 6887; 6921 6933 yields 0.41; 9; 8.72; 8.73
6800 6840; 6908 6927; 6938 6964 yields -0.88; 8.42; 8.98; 8.63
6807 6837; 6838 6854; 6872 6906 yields -1.79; 8.48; 9.42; 8.47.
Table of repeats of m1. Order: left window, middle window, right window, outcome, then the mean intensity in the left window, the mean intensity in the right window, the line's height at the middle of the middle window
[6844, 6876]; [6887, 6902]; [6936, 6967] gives 1.3 angstrom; 9.01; 8.66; 8.88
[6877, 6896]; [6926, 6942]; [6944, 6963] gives -1.1 angstrom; 8.51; 8.41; 8.44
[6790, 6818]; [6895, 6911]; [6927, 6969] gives -0.6 angstrom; 7.73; 8.68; 8.38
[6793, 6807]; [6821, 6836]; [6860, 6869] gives -0.6 angstrom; 7.72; 9.46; 8.49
